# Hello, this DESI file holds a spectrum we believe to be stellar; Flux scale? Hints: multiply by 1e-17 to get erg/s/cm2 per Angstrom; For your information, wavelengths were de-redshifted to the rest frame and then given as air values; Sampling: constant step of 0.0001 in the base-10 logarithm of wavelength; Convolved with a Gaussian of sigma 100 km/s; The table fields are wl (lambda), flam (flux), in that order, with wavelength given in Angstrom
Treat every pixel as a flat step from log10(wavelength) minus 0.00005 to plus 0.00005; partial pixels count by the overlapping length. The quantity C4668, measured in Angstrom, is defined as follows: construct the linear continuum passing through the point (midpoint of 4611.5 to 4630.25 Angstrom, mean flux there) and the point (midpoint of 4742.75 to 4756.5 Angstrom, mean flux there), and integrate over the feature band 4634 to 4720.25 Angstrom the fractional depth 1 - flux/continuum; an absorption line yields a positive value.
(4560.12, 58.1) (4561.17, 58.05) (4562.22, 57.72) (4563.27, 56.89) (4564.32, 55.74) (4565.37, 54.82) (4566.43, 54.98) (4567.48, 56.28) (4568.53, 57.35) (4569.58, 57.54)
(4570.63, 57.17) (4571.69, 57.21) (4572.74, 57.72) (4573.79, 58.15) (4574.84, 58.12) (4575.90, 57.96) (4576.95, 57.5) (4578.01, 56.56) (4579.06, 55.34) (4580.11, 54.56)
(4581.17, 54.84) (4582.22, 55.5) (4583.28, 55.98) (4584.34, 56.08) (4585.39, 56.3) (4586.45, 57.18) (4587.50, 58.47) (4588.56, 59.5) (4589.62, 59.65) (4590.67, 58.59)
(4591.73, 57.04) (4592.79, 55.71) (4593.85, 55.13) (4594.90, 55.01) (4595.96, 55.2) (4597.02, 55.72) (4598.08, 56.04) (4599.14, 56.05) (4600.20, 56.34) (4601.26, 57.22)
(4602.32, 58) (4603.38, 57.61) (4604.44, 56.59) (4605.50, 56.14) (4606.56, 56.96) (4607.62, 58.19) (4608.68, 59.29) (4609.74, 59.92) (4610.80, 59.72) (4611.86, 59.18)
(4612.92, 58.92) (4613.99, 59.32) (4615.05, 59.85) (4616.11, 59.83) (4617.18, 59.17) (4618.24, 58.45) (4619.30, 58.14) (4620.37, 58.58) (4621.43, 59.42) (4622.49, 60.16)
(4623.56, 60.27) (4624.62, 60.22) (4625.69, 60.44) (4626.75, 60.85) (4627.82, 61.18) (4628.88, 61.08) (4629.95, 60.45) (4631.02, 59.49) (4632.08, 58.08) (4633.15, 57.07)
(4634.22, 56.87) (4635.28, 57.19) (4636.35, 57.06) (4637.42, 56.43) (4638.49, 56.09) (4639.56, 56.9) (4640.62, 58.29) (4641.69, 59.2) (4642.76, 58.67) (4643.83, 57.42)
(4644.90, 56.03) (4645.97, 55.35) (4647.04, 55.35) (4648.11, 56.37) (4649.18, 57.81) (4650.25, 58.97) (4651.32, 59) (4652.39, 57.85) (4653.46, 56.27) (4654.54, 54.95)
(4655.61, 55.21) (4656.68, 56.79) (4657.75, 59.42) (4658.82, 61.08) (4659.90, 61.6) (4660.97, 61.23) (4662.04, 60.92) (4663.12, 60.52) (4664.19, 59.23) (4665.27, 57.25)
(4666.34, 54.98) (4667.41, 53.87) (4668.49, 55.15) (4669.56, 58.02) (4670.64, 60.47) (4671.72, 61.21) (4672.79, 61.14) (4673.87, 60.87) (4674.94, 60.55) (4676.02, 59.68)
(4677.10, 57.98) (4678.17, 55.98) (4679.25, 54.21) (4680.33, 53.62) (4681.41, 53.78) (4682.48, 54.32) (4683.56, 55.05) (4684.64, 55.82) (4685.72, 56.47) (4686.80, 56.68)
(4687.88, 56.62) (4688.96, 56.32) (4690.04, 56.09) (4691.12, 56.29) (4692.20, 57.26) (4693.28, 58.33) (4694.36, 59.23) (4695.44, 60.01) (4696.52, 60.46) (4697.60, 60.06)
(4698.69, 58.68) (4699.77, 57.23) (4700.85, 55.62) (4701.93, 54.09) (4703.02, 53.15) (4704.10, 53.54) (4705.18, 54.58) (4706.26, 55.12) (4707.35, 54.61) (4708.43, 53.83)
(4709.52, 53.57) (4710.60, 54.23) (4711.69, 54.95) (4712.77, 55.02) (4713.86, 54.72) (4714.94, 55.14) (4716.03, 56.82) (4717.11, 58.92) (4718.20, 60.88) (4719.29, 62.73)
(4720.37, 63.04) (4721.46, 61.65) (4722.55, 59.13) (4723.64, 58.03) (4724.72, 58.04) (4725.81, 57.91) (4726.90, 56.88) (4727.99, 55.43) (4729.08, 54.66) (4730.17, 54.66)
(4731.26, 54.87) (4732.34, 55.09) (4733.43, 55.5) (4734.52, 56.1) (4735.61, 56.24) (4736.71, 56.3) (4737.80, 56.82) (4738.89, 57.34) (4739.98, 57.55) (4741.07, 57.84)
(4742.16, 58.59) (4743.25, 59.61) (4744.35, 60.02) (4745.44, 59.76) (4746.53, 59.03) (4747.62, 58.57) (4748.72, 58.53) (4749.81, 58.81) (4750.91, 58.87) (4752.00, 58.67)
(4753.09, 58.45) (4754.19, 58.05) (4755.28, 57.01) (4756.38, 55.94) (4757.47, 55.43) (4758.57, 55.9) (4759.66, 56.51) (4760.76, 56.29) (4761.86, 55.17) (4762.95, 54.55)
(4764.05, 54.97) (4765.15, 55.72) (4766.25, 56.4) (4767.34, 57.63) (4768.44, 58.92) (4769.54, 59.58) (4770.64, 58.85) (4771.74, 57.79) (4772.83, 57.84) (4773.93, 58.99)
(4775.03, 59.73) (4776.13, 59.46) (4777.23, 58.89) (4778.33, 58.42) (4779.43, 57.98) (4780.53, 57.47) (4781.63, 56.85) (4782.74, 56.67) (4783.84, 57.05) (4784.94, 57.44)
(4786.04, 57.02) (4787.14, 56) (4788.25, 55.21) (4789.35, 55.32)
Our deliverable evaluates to 3.0 Angstrom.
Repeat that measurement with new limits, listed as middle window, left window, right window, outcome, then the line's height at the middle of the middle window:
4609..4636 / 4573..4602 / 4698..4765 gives -1.25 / 56.7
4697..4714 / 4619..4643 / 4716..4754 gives 0.89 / 58.3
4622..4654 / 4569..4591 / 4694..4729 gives -0.62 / 57.1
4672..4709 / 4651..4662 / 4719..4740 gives 0.78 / 57.9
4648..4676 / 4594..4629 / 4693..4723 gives -0.40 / 57.7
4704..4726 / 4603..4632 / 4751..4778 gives 0.38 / 58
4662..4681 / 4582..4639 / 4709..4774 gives -0.09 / 57.7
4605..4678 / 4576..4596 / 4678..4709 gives -2.81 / 56.3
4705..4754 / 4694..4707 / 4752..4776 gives -0.29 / 57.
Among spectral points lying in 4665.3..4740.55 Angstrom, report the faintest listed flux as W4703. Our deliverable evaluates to 53.15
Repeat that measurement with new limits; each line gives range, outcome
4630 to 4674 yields 53.87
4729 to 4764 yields 54.55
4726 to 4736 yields 54.66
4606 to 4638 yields 56.43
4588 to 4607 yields 55.01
